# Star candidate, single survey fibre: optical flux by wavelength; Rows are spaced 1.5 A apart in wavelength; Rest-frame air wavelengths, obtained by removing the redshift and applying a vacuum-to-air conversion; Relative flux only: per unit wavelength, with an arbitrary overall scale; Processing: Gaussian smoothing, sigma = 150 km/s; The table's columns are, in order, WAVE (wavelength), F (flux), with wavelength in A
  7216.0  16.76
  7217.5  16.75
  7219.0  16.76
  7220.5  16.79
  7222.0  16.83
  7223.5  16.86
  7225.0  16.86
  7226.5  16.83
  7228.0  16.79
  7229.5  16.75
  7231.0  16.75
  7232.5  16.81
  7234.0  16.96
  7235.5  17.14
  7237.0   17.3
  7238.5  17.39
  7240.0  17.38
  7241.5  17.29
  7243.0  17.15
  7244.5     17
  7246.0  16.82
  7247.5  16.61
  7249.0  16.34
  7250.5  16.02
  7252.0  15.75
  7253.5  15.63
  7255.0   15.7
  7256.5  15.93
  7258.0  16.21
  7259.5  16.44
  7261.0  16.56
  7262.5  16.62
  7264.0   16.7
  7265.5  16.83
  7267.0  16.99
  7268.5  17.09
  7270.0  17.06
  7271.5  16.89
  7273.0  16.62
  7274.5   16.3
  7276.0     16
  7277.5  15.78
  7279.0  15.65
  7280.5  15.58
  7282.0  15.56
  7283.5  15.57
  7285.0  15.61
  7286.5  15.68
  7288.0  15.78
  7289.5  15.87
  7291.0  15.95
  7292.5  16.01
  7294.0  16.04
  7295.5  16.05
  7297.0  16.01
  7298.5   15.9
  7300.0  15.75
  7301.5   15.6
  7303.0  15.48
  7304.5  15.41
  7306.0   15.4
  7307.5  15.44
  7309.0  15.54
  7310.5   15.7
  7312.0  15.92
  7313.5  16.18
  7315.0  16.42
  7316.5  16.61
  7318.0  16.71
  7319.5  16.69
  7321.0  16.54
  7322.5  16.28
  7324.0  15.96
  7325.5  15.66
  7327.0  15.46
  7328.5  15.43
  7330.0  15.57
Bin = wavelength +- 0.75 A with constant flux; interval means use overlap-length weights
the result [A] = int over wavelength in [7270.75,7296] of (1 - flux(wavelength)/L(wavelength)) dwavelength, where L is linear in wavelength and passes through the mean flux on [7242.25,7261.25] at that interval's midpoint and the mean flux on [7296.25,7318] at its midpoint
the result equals 0.2 A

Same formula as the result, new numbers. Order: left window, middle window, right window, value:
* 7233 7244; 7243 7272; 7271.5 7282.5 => 0.2 A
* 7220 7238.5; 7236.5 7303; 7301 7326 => 0.7 A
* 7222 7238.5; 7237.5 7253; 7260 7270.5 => 0.1 A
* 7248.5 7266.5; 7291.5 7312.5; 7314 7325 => 0.8 A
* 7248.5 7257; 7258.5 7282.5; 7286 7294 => -0.8 A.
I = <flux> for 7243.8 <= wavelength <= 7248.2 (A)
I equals 16.8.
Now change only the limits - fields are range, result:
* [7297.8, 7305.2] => 15.6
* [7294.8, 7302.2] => 15.9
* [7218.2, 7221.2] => 16.8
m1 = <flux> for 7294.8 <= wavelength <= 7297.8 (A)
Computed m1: 16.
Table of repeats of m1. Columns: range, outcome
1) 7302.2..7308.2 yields 15.4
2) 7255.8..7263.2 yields 16.4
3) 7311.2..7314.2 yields 16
